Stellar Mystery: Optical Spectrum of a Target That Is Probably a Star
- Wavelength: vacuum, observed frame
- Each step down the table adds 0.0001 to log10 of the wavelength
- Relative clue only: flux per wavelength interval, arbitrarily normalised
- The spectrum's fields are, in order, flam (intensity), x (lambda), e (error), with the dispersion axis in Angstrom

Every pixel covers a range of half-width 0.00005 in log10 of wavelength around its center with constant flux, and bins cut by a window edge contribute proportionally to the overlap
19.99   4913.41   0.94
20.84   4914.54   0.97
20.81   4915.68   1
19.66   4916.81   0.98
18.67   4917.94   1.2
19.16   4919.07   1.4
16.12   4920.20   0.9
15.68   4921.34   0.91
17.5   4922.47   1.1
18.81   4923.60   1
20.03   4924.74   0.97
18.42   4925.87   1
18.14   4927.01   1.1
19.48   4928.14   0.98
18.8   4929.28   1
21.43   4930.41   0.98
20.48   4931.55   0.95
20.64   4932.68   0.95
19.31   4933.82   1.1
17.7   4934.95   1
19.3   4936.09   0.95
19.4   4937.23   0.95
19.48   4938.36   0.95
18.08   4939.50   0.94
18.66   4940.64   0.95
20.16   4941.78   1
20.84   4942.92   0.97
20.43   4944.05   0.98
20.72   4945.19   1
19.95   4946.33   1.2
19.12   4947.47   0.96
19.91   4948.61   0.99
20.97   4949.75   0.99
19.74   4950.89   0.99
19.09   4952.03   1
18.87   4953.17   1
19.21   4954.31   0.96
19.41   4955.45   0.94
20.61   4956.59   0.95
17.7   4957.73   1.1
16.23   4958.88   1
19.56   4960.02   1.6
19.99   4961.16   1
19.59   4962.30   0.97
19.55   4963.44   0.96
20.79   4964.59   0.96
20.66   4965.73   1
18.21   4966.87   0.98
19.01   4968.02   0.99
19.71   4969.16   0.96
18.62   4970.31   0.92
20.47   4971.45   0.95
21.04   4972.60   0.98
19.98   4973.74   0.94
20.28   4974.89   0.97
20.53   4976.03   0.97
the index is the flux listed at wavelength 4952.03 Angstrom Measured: 19.09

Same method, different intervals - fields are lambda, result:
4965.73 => 20.66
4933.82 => 19.31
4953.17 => 18.87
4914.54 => 20.84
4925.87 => 18.42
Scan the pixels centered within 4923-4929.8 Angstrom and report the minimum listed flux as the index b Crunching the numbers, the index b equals 18.14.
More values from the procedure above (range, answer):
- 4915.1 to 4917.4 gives 19.66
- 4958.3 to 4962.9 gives 16.23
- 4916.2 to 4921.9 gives 15.68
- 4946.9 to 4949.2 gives 19.12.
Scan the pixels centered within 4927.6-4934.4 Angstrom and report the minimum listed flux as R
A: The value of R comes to 18.8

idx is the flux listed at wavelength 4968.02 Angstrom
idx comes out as 19.01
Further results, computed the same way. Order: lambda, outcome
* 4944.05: 20.43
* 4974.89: 20.28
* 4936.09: 19.3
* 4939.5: 18.08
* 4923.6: 18.81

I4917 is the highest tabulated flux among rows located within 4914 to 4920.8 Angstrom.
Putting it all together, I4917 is 20.84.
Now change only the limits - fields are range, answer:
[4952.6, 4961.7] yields 20.61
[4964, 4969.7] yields 20.79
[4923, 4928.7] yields 20.03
